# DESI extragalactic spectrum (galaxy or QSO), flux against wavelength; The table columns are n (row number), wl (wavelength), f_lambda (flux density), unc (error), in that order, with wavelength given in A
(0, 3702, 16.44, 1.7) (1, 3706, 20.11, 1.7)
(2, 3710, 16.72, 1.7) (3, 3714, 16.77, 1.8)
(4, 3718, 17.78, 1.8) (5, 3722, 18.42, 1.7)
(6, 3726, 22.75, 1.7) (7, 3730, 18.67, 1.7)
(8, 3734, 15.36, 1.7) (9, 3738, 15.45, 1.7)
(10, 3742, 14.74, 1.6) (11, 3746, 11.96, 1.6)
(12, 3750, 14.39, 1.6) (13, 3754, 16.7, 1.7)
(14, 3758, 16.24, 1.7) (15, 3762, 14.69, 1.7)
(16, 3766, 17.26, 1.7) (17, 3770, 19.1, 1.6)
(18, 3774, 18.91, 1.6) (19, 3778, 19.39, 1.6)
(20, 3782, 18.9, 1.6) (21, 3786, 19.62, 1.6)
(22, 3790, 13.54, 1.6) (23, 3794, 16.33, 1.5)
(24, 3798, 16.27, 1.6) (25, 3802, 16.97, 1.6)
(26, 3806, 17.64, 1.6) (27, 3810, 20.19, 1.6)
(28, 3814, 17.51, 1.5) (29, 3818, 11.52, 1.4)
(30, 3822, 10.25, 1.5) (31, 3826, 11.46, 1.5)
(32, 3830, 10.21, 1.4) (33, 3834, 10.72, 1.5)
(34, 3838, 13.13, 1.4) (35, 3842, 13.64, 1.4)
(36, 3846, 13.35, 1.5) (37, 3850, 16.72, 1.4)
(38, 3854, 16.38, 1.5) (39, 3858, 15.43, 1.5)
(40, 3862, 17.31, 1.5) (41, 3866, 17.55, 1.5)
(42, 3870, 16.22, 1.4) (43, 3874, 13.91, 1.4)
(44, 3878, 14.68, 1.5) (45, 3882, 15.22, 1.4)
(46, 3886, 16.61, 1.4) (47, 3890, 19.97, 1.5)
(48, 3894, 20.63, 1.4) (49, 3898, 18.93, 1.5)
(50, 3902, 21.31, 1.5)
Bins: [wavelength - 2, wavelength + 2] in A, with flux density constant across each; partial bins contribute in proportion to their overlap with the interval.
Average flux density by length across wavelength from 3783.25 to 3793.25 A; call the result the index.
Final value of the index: 16.7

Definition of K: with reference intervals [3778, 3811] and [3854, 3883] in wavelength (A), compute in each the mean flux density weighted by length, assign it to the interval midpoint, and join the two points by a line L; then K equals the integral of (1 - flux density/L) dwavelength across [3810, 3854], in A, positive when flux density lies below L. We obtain 8.68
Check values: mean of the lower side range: 17.5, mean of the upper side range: 15.8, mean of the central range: 13.3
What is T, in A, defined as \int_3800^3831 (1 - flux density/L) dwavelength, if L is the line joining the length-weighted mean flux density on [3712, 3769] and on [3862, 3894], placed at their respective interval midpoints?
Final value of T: 3.7 A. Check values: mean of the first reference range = 16.6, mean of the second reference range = 16.6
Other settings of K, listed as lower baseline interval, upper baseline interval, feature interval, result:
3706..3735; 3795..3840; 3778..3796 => -2.1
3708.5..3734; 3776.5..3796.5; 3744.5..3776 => 2.8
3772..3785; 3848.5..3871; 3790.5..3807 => 1.8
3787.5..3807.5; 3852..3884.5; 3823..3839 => 4.8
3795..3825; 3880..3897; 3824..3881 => 9.0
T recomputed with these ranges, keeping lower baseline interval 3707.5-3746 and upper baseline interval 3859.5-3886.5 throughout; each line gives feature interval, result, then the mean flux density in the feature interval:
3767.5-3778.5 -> -1.5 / 19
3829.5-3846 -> 4.0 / 12.3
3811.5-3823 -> 1.9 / 13.6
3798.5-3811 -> -1.1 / 17.9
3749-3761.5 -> 0.9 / 15.8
